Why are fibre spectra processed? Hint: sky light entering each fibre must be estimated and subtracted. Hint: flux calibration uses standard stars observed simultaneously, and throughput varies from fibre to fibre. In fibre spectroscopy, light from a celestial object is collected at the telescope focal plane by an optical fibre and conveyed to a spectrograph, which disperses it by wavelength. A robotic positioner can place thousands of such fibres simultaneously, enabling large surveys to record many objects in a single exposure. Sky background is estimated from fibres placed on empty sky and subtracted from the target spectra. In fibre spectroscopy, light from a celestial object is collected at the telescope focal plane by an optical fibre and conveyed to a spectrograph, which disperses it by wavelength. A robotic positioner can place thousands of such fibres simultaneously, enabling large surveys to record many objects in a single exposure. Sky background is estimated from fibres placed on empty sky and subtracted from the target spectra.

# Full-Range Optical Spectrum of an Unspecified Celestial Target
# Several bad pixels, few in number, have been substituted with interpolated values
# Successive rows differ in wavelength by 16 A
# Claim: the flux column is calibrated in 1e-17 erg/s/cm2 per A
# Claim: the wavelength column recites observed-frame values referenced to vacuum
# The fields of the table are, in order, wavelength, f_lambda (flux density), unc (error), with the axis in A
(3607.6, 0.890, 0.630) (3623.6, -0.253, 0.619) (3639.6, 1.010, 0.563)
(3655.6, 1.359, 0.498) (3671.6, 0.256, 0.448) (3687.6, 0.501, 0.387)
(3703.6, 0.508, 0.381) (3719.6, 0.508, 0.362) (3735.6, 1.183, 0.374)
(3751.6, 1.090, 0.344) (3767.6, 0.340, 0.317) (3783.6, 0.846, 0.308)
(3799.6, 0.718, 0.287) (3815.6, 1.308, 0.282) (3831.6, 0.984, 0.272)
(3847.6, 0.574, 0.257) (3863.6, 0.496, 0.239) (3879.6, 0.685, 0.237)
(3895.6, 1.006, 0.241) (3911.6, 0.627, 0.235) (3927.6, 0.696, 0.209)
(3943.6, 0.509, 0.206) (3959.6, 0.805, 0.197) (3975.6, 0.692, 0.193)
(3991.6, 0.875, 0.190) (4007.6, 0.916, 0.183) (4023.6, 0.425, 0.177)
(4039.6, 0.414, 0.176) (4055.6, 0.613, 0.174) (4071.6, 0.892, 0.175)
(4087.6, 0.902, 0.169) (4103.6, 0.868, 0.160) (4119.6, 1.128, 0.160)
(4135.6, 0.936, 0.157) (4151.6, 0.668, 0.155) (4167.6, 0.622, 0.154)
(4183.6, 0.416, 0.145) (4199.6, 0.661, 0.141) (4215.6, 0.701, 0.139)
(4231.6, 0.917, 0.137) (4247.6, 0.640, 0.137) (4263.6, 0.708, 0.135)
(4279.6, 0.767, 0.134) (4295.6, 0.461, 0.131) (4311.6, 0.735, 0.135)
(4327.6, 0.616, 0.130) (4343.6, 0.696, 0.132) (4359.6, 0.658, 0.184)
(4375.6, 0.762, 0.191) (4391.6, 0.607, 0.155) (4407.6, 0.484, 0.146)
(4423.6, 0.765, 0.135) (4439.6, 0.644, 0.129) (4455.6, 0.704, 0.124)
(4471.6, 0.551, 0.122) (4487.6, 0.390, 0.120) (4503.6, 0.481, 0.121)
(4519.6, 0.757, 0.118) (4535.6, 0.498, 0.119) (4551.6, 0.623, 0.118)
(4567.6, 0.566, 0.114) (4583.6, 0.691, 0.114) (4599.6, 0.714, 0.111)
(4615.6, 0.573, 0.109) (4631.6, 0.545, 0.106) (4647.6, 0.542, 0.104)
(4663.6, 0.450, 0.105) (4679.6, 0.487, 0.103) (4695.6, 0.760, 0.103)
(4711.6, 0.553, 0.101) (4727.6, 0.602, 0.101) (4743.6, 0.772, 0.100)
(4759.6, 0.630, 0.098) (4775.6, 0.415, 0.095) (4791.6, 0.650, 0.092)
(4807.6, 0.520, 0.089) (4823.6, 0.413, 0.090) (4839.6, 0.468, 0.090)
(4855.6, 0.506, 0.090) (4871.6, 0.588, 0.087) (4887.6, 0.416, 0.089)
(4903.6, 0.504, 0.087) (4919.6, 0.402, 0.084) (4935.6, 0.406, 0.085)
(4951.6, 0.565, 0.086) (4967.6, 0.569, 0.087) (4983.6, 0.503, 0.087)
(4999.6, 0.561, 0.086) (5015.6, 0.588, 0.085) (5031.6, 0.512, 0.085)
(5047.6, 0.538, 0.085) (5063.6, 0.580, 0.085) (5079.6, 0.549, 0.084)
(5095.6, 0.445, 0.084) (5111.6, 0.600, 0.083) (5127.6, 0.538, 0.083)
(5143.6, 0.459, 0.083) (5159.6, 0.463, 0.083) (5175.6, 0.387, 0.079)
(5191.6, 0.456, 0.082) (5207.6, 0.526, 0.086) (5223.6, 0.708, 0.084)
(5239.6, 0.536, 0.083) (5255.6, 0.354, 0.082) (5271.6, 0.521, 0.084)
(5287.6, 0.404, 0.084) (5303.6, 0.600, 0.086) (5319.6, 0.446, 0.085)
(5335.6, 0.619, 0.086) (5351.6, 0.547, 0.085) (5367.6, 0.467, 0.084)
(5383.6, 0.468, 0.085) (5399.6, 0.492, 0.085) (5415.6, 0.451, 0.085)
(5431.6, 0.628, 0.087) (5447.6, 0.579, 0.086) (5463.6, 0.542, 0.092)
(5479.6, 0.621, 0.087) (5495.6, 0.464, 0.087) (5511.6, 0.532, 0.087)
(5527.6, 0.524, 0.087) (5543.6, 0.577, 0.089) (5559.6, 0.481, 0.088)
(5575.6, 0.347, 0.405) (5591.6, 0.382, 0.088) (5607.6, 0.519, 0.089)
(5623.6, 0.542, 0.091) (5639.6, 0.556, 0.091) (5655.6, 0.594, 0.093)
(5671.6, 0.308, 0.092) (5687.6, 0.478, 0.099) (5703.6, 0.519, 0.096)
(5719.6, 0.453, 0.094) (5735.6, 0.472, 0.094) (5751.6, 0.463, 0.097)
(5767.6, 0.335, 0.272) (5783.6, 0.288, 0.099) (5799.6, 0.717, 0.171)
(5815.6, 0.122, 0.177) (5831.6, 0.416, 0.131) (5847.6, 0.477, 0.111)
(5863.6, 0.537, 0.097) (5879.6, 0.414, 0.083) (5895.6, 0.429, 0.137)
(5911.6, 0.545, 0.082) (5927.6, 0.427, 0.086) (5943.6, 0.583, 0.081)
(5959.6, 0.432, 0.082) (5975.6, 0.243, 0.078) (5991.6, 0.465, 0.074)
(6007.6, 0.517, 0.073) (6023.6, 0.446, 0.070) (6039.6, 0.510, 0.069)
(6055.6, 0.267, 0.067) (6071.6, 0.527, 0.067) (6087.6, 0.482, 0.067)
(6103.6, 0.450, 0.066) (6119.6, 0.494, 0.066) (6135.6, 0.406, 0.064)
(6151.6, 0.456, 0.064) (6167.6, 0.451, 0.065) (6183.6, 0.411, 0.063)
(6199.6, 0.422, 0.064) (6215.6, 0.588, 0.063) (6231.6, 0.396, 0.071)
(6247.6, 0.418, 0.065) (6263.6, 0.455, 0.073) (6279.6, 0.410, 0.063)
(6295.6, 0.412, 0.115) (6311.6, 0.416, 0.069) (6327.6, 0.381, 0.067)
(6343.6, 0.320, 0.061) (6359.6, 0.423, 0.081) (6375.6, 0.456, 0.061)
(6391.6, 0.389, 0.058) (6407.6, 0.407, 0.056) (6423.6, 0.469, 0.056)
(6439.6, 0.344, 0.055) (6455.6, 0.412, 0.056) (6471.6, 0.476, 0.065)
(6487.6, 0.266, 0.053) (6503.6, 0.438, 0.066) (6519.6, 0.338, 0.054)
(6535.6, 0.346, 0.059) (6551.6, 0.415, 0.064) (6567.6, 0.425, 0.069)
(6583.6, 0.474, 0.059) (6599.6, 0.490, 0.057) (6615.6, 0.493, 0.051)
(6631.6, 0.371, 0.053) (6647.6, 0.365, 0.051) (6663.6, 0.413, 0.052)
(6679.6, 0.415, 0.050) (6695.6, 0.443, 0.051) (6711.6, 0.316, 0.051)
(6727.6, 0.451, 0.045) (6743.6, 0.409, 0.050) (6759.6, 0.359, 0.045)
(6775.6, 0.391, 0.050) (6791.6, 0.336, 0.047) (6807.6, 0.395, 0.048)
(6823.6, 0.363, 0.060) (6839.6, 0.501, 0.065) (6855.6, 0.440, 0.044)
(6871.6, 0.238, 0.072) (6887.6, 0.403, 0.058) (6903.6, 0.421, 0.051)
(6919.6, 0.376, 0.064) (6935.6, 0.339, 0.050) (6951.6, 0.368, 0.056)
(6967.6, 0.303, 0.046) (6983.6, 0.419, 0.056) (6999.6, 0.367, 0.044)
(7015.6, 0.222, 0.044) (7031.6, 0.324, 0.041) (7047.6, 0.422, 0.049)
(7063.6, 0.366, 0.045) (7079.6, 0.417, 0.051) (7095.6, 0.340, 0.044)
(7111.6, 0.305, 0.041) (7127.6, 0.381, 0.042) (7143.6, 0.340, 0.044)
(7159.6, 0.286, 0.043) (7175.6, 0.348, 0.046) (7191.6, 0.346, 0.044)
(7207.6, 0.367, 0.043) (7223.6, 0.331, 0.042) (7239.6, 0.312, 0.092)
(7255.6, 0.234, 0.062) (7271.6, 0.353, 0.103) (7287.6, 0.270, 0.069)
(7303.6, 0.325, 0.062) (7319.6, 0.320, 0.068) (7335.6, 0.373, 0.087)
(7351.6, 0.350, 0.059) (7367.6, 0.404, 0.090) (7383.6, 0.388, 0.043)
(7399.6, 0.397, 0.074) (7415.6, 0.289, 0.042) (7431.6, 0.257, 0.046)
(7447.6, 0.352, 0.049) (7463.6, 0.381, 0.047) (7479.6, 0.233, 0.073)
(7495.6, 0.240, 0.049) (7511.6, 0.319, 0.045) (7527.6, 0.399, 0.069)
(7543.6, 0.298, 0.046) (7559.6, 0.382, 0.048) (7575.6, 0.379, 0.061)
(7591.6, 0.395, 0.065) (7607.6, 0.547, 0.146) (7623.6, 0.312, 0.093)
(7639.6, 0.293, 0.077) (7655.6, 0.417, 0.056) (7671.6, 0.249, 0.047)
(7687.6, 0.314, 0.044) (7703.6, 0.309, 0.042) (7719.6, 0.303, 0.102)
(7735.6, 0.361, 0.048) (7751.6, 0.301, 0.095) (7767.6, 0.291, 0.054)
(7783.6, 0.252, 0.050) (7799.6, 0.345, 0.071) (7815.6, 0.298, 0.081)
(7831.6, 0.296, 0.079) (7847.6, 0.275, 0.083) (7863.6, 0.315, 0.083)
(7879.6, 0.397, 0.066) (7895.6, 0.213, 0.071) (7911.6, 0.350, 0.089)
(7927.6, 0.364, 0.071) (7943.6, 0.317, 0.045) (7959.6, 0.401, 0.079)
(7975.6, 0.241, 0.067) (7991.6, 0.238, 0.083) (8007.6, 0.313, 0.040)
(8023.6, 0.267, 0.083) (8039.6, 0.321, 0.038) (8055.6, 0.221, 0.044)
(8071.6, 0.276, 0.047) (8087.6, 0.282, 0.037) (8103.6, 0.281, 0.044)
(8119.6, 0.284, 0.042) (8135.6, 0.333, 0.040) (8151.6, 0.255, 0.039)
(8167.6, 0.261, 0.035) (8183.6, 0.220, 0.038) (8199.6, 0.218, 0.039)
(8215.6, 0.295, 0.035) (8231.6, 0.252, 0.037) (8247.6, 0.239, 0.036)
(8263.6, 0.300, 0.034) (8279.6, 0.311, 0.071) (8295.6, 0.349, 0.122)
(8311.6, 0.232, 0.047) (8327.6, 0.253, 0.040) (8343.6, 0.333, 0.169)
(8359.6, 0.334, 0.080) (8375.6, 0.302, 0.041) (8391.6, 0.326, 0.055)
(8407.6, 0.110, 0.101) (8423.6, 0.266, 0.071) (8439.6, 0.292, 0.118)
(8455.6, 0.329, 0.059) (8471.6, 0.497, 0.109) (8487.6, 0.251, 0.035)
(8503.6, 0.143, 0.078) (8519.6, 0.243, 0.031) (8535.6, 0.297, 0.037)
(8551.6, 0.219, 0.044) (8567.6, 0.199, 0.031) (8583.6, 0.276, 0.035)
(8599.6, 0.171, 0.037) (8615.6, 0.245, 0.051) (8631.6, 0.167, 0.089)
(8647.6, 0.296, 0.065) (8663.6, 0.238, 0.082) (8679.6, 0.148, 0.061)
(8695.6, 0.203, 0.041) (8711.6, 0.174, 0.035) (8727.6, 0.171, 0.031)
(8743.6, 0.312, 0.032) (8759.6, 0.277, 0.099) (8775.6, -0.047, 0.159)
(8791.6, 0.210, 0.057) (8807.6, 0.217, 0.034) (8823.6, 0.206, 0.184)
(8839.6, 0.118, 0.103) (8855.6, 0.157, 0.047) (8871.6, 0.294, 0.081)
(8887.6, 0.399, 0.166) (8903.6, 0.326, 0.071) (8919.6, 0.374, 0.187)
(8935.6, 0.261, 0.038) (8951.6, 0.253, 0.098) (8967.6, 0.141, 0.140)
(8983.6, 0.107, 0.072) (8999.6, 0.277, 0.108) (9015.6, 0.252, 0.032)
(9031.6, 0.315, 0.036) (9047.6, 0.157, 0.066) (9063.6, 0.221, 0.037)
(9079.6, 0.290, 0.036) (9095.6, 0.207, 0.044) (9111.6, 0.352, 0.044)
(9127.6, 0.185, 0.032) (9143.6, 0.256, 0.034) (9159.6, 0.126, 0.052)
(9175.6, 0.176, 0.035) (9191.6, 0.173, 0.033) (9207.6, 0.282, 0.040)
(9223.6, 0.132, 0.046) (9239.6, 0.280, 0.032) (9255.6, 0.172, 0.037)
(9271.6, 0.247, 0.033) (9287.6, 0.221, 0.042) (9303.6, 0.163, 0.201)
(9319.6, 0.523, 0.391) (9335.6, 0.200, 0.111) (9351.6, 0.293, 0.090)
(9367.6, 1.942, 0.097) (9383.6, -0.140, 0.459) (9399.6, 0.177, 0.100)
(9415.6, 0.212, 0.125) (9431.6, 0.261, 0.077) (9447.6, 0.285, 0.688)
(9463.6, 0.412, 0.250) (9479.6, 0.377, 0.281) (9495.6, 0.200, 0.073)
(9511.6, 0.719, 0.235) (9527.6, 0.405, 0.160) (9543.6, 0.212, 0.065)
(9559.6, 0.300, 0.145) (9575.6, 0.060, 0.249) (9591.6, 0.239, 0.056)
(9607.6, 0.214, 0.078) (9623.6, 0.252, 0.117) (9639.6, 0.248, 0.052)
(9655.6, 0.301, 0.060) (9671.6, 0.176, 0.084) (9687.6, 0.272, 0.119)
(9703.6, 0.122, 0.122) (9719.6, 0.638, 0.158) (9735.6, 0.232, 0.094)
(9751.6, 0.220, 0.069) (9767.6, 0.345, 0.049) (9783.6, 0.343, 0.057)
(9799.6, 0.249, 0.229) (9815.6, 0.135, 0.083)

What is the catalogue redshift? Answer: 1.512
